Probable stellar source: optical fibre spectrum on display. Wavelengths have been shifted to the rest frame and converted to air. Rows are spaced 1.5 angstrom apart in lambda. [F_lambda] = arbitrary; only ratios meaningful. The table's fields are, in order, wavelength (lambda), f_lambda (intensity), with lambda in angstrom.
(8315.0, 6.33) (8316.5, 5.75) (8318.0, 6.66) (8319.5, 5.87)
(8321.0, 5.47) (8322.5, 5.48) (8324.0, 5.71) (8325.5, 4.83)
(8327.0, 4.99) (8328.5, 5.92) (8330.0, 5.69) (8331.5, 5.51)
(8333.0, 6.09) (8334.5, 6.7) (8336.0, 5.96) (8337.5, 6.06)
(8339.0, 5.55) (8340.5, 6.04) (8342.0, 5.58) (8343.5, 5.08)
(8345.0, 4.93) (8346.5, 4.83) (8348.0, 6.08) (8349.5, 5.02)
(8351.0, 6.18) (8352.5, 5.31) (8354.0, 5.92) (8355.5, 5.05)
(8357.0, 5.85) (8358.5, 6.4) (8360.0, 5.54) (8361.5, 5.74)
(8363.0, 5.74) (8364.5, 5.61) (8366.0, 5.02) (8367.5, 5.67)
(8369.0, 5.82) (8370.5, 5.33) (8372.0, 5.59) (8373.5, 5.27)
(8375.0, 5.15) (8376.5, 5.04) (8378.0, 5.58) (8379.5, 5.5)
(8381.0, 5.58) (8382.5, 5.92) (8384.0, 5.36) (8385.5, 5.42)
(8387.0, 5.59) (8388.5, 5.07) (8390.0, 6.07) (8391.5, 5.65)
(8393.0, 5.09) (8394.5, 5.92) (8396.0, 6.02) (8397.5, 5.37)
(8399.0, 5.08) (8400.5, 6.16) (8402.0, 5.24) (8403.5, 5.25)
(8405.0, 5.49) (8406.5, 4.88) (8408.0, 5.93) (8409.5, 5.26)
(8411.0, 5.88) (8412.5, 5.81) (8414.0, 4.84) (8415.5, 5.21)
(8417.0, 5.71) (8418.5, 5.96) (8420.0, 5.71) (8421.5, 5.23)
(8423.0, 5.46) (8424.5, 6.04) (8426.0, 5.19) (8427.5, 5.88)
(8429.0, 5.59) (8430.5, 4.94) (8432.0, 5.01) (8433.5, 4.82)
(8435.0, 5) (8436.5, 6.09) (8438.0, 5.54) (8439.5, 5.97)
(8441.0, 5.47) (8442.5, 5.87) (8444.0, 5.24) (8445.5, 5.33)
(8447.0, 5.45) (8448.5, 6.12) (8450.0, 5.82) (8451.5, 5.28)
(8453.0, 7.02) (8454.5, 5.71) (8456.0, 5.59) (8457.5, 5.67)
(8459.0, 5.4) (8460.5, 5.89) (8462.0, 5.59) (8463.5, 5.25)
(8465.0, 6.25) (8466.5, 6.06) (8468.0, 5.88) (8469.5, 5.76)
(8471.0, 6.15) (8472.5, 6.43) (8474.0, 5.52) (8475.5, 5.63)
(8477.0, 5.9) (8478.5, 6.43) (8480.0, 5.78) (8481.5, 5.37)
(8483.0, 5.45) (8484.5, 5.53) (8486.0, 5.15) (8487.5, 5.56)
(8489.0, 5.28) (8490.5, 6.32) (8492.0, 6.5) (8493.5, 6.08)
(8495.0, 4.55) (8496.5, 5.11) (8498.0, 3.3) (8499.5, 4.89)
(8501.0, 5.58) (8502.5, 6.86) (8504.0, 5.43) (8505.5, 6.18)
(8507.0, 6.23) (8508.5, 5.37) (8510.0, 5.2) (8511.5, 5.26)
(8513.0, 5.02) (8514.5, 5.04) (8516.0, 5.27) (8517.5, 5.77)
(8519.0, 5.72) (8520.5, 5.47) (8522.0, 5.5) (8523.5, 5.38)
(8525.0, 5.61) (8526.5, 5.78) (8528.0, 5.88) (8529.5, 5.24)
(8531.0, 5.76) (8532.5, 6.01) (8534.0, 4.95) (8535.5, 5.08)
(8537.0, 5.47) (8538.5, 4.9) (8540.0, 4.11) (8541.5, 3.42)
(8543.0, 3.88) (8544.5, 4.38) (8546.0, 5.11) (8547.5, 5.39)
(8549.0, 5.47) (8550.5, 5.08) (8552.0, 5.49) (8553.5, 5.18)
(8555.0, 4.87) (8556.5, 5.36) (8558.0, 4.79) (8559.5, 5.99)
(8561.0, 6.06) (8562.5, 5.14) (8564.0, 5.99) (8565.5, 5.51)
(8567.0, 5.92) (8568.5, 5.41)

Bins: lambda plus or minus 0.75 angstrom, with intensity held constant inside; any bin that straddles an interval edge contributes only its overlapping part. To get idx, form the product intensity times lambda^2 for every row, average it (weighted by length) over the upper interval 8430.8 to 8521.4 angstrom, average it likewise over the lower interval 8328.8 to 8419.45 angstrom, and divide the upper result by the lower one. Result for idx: 1.0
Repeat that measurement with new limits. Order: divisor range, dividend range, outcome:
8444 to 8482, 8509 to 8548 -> 0.91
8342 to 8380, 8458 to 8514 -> 1.05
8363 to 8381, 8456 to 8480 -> 1.10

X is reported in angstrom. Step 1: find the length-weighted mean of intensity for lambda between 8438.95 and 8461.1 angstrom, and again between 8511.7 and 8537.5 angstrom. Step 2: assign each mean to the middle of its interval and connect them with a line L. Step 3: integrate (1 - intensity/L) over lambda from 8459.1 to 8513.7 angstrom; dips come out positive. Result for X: -0.3 angstrom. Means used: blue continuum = 5.72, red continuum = 5.46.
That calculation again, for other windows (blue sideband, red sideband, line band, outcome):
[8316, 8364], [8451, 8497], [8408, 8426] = 0.5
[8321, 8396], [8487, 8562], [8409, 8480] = -2.8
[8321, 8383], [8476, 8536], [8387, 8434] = 0.6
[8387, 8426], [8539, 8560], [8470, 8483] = -1.6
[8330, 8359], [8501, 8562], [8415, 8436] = 0.4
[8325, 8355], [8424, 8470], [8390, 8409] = 0.3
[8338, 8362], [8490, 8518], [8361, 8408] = 0.4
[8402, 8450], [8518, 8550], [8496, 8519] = -0.6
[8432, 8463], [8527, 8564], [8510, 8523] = -0.2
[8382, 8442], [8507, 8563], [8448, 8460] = -0.9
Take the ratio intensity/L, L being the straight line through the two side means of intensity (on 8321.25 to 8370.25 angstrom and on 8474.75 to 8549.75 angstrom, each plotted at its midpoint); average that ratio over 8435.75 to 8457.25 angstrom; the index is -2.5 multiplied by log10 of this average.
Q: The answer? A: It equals -0.054 mag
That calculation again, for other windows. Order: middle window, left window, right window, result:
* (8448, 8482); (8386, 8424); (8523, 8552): -0.10 mag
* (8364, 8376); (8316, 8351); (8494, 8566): 0.03 mag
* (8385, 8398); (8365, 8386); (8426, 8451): -0.02 mag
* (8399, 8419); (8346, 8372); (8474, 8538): 0.02 mag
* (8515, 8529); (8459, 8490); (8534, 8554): -0.09 mag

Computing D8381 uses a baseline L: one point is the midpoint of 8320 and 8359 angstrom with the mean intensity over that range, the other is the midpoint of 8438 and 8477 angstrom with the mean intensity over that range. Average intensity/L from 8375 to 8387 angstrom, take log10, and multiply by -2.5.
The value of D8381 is 0.040 mag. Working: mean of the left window 5.62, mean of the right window 5.77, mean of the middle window 5.47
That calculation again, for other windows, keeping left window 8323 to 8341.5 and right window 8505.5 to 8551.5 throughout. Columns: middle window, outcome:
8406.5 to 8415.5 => 0.017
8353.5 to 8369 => 0.003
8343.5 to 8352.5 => 0.066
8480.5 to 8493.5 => -0.064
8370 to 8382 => 0.048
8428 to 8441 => 0.020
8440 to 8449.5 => -0.027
